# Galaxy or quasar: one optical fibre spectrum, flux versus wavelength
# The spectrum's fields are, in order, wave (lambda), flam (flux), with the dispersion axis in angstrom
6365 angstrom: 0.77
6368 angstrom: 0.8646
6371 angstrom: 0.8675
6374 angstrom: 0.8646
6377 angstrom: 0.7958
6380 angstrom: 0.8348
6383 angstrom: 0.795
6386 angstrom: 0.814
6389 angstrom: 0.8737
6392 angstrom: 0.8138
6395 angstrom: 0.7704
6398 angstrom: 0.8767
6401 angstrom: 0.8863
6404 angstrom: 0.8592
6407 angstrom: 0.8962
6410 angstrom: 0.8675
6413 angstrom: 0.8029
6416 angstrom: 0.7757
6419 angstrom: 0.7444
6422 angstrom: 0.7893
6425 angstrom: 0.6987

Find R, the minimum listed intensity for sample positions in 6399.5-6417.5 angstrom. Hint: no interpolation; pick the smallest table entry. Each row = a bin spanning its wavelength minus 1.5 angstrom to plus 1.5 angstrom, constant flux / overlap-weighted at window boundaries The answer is 0.7757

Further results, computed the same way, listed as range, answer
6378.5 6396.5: 0.7704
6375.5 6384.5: 0.795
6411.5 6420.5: 0.7444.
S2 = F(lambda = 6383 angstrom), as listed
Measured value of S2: 0.795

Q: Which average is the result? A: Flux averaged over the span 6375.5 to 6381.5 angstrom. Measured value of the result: 0.815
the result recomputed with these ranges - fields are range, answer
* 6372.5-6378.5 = 0.83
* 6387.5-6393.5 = 0.844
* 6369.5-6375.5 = 0.866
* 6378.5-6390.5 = 0.829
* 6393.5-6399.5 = 0.824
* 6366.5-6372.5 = 0.866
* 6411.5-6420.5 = 0.774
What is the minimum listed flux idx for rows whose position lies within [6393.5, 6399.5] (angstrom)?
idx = 0.7704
